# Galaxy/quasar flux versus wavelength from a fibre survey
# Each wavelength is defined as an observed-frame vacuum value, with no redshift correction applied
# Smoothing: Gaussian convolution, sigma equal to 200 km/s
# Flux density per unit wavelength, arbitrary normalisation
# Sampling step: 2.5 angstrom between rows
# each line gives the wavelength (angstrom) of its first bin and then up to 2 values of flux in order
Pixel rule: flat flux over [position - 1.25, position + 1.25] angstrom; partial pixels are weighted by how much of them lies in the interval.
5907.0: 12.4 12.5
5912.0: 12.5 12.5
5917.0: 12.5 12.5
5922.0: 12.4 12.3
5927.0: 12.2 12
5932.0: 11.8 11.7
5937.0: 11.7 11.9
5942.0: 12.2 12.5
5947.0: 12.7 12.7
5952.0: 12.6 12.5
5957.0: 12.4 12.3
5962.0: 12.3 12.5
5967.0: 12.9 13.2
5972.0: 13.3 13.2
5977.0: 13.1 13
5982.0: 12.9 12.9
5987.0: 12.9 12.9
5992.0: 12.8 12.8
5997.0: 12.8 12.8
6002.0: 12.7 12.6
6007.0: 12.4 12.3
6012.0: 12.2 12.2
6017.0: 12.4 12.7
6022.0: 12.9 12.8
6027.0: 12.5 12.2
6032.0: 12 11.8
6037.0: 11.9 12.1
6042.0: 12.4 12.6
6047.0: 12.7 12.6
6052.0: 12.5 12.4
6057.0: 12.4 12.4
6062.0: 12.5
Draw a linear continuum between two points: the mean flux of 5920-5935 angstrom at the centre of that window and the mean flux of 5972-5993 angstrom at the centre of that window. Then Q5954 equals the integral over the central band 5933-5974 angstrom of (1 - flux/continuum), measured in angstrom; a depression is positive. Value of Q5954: 0.2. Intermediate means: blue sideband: 12.1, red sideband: 13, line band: 12.5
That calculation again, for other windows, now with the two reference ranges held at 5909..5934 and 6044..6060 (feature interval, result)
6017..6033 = -0.1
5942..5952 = -0.2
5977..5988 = -0.5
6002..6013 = 0.0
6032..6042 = 0.4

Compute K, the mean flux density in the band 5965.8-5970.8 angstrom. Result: 13.1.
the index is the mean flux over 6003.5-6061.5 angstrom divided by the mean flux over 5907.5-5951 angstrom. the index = 1.01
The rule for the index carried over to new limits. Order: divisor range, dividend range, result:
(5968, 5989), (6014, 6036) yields 0.95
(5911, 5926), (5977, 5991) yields 1.04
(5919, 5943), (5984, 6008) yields 1.06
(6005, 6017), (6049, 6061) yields 1.01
